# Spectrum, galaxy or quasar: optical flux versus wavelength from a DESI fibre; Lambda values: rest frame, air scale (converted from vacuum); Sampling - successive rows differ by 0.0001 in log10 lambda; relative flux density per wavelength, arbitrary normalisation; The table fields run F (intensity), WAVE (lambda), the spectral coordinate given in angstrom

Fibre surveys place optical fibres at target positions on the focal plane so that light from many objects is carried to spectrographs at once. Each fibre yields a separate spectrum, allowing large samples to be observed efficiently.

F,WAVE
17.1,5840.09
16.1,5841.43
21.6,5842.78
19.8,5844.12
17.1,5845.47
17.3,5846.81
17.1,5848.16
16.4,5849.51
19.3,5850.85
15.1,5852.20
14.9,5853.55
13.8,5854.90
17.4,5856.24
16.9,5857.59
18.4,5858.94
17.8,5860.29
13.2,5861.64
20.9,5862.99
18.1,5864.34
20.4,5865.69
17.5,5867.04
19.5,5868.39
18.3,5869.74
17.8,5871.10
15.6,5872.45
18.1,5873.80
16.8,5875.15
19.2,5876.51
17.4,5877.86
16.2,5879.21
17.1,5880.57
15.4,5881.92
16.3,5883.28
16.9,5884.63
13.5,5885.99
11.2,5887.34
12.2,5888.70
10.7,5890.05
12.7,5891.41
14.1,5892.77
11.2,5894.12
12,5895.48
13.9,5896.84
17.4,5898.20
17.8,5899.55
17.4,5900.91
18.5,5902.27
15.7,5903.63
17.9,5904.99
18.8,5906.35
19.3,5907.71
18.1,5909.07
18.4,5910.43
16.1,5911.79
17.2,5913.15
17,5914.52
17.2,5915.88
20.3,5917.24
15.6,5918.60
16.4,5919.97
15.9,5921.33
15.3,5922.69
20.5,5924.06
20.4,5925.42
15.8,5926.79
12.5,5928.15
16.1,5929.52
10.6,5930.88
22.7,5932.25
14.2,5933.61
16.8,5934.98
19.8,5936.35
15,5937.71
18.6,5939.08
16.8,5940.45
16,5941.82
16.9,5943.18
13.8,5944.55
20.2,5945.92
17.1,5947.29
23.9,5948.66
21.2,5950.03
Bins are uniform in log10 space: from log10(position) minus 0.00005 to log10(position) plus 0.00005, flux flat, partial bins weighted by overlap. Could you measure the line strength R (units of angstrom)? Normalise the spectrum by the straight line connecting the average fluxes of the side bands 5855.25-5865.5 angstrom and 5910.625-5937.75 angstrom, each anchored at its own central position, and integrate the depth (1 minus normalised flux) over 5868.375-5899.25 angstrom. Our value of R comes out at 3.6 angstrom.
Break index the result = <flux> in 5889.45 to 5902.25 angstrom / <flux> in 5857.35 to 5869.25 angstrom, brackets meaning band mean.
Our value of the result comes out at 0.8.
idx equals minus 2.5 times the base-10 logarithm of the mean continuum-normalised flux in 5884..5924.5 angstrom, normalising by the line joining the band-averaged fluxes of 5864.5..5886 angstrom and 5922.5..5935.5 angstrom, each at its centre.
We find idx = 0.06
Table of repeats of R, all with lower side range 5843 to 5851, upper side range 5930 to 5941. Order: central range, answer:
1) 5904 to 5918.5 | -0.64 angstrom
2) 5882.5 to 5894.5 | 2.86 angstrom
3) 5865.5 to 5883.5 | 0.11 angstrom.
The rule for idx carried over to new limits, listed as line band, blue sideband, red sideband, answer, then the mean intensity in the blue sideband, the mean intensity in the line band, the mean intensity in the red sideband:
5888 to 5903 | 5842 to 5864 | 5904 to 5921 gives 0.22 mag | 17.3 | 14.4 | 17.6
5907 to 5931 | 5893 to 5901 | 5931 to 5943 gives -0.06 mag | 14.7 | 17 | 17.1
